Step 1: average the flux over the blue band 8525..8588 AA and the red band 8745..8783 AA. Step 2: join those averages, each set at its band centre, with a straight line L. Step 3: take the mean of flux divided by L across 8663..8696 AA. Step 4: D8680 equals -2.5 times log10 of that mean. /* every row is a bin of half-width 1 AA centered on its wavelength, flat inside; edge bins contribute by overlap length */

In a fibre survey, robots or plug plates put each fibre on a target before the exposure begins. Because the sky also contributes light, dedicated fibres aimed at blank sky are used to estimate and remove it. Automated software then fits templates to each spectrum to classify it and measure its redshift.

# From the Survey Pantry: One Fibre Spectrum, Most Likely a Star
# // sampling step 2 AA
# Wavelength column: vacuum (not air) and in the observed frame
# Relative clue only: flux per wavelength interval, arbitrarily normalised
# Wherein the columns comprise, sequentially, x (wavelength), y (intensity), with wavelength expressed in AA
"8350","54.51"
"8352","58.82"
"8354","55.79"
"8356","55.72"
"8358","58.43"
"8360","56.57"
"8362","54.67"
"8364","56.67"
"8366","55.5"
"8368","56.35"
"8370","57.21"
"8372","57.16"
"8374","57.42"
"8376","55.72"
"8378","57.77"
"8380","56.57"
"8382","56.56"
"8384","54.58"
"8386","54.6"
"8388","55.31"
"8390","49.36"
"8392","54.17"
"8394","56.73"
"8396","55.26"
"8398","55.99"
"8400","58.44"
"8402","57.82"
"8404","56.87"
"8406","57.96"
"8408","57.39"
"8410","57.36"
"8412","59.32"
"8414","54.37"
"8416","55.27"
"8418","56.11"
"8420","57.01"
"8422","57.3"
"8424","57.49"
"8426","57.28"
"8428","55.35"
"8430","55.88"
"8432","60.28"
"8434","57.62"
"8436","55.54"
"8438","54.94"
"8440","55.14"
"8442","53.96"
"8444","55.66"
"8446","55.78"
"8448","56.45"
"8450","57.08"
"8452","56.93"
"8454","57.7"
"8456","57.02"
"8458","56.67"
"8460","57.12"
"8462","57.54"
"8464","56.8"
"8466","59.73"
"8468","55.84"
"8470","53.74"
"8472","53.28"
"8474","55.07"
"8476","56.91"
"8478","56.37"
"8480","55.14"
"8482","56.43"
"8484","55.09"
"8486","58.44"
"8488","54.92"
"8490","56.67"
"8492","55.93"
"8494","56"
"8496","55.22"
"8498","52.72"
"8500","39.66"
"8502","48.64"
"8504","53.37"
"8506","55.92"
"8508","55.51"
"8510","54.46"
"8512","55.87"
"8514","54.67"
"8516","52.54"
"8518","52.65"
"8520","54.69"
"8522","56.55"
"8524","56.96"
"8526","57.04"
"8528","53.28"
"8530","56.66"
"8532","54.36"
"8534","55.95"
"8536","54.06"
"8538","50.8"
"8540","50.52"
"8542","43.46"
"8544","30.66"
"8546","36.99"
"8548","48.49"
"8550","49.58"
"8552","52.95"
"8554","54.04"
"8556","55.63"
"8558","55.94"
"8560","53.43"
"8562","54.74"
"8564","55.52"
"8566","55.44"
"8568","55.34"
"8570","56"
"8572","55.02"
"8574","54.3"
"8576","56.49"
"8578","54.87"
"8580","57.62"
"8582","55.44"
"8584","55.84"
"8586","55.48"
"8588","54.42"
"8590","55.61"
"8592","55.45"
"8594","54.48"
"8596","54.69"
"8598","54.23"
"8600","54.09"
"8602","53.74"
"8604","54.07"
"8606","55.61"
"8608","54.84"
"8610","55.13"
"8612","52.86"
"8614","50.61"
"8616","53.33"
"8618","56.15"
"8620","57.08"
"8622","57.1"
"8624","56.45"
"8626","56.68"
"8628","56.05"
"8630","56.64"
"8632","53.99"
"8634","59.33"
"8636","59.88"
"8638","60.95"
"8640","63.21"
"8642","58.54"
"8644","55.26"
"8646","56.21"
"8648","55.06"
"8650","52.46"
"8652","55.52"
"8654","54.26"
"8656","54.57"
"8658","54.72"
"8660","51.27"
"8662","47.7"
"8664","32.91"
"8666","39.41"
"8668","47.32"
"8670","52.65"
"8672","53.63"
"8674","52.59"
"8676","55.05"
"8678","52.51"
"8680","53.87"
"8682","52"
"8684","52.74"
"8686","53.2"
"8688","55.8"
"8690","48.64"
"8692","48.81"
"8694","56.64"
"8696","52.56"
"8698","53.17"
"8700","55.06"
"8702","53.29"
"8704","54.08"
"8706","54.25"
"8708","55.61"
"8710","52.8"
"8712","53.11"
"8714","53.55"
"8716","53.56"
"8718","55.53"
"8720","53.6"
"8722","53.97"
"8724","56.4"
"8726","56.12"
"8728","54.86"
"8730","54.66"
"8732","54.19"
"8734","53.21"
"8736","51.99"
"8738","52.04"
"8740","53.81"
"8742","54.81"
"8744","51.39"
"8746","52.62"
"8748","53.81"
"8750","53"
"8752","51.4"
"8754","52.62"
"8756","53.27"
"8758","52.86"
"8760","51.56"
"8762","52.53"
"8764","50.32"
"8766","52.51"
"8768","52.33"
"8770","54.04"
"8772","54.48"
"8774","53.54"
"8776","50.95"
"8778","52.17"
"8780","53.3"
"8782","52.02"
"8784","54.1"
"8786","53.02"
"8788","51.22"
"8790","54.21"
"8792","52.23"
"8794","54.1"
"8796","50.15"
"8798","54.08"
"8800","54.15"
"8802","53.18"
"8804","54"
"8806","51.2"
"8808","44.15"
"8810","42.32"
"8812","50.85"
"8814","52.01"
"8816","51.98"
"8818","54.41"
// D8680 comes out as 0.045 mag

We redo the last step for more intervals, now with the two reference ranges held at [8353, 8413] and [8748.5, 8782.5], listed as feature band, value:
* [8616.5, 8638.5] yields -0.06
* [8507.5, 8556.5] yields 0.06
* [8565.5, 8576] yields -0.02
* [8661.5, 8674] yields 0.16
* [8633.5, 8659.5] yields -0.06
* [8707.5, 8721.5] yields -0.02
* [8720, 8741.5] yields -0.02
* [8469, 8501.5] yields 0.02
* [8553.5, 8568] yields -0.01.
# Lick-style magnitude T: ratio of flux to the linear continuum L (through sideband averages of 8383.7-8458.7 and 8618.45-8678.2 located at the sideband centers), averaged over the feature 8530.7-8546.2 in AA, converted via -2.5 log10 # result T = 0.15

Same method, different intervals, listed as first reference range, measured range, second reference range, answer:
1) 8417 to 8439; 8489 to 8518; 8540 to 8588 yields 0.02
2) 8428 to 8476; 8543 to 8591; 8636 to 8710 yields 0.03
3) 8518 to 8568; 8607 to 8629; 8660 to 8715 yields -0.07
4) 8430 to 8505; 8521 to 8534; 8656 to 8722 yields -0.03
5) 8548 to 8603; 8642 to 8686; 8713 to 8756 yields 0.05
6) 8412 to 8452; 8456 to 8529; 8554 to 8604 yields 0.02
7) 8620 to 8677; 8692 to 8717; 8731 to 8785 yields -0.01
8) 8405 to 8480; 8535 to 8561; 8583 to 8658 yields 0.15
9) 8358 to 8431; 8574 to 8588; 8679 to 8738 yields -0.02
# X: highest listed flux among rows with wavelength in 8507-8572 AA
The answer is 57.04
